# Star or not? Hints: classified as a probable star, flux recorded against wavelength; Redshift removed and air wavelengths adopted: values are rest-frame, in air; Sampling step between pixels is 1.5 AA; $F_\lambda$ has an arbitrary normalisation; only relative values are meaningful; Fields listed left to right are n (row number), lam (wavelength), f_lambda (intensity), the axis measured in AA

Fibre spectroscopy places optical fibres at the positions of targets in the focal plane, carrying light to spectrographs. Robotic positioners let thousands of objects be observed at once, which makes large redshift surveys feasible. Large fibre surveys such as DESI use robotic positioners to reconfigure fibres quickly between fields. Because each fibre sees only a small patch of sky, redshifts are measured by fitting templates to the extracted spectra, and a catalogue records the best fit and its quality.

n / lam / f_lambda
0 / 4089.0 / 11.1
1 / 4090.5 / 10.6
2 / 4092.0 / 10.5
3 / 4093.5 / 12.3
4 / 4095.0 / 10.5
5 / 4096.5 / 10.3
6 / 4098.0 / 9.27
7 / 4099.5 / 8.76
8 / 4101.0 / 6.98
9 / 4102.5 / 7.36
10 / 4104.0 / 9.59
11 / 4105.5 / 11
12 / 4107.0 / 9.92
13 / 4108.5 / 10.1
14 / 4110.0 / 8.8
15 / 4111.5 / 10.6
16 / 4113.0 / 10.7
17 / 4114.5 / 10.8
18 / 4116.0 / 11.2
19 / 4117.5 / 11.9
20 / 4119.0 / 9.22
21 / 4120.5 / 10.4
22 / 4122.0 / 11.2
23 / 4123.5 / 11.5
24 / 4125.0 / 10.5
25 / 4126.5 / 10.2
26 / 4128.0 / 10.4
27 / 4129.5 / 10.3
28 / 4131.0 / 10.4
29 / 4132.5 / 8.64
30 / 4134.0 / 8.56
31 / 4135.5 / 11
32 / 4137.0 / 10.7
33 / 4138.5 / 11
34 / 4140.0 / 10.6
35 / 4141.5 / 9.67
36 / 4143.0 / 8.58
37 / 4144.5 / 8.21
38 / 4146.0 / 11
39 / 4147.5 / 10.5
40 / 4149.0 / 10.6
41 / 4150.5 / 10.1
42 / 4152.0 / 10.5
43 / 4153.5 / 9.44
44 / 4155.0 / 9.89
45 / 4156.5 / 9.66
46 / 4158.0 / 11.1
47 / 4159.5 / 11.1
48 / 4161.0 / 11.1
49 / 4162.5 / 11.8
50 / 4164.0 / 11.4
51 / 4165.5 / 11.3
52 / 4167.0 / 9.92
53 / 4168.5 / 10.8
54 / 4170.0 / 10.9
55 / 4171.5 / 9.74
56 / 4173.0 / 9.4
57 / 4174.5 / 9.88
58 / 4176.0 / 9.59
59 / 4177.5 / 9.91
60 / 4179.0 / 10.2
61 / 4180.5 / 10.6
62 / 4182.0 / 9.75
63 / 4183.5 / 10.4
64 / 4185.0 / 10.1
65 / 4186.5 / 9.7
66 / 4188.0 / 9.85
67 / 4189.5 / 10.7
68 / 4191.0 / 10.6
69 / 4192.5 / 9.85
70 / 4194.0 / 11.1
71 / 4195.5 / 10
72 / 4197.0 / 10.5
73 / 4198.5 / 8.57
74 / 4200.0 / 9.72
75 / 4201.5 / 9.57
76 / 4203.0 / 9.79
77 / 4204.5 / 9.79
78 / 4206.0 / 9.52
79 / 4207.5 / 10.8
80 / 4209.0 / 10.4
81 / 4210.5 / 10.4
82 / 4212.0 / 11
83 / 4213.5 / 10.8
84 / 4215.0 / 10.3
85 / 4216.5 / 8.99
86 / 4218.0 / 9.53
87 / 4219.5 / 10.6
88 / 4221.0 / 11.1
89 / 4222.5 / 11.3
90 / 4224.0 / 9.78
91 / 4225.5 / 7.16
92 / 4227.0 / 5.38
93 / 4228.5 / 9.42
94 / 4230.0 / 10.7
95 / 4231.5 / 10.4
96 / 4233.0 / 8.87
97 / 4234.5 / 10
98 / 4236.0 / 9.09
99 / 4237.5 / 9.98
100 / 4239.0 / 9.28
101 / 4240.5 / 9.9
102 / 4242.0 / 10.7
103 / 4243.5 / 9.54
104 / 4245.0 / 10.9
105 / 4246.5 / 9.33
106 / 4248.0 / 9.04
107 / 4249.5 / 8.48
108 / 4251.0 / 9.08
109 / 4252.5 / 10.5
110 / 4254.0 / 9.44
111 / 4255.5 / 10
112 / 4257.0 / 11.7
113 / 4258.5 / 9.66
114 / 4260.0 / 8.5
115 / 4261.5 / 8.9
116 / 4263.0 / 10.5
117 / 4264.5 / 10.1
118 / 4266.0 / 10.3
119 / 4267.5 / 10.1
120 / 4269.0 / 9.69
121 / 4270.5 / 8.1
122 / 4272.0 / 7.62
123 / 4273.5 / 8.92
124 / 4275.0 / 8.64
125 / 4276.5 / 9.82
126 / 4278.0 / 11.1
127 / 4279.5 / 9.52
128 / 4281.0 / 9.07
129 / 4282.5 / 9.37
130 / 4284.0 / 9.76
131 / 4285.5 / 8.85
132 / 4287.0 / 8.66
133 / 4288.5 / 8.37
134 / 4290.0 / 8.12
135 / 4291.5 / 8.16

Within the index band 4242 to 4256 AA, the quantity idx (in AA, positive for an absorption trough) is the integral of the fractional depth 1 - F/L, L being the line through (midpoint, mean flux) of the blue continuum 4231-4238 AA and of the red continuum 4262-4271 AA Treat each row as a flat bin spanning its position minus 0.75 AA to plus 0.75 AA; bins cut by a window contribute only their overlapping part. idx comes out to 0.1 AA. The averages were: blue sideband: 9.63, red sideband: 9.82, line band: 9.64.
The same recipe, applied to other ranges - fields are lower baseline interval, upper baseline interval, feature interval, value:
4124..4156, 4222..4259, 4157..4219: -2.7 AA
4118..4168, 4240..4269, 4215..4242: 1.0 AA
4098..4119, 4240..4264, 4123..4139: -0.8 AA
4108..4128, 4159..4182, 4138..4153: 0.7 AA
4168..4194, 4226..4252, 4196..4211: -0.1 AA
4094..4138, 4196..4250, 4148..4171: -1.6 AA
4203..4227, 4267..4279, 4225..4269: -0.1 AA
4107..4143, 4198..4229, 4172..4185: 0.0 AA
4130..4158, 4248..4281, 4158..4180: -1.4 AA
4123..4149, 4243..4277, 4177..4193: -0.5 AA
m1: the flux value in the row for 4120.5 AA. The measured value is 10.4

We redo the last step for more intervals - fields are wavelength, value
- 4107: 9.92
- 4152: 10.5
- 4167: 9.92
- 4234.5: 10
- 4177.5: 9.91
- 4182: 9.75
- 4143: 8.58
